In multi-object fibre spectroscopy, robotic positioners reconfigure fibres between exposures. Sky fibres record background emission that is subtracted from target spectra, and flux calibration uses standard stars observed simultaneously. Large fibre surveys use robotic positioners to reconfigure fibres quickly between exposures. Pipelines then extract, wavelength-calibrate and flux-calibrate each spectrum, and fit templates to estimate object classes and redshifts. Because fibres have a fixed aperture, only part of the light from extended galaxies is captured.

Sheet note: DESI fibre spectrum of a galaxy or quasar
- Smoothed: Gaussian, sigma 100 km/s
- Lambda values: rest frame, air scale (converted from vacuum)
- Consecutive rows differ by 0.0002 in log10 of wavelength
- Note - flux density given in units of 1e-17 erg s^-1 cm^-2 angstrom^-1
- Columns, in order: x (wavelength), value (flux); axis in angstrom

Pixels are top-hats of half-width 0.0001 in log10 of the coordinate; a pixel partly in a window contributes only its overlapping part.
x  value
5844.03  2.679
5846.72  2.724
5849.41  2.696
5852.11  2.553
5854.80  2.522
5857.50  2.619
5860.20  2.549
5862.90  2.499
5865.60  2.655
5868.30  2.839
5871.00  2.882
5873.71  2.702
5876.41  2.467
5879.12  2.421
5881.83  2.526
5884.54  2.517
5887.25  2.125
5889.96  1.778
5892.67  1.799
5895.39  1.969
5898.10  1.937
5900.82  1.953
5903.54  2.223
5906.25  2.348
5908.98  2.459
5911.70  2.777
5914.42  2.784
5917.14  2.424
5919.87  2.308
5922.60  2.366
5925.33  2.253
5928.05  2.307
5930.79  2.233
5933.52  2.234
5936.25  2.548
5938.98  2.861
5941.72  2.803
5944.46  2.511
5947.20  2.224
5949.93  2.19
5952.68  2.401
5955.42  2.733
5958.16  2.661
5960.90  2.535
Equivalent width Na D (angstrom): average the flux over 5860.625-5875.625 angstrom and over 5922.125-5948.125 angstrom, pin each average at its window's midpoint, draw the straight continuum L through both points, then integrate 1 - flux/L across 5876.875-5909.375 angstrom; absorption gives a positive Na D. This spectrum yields 5.4 angstrom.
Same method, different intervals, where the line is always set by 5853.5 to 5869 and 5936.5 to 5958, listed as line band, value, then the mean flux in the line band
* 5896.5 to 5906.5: 1.90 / 2.09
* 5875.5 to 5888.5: 0.89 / 2.41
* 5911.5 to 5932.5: 1.23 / 2.41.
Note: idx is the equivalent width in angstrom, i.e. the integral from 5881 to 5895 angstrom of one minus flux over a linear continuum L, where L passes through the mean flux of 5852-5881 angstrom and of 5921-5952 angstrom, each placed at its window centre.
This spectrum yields 2.4 angstrom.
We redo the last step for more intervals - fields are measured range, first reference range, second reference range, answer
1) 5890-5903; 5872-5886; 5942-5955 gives 3.0 angstrom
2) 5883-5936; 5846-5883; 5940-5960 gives 6.2 angstrom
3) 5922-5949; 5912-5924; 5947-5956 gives 0.0 angstrom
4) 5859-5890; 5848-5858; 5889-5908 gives -2.7 angstrom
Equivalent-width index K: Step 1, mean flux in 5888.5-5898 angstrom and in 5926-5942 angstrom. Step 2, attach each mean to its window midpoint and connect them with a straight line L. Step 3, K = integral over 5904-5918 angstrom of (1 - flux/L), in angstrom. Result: -2.7 angstrom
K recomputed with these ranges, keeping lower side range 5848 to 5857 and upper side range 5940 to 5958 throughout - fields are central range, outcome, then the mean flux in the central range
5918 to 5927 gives 0.7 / 2.32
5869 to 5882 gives -0.2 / 2.62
